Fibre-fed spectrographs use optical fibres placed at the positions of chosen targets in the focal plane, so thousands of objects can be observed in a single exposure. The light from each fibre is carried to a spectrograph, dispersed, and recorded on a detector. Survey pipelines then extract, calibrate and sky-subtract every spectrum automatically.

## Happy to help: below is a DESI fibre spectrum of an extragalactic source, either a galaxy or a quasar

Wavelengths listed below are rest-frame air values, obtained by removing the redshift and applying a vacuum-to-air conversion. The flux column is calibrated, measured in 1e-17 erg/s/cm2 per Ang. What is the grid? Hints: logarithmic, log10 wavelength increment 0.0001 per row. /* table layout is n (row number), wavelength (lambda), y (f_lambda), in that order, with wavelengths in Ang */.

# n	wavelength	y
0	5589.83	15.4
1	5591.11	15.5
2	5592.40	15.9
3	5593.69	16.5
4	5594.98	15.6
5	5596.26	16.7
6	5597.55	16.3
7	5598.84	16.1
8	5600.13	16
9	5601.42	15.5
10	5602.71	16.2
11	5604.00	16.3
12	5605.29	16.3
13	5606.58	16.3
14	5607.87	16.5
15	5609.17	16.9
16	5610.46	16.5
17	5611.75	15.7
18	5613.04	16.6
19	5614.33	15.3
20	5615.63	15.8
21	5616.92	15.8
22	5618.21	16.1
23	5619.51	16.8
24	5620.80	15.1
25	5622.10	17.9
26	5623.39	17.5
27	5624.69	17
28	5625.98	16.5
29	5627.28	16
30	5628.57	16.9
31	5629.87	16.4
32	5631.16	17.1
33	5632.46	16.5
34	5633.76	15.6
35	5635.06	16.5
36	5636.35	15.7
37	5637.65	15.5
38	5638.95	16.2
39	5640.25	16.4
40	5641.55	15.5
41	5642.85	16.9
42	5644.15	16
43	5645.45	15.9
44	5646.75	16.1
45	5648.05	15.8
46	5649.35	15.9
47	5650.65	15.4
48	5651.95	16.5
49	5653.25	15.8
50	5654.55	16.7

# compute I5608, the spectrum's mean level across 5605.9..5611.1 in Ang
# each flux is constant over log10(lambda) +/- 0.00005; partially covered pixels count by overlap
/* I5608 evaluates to 16.5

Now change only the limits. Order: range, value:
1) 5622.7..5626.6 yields 17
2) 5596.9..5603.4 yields 16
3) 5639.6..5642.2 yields 15.9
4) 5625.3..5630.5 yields 16.5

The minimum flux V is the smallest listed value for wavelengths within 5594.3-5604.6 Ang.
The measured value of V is 15.5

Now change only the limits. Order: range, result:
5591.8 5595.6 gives 15.6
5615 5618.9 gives 15.8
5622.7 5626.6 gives 16.5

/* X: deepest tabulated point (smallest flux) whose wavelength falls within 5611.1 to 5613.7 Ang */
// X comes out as 15.7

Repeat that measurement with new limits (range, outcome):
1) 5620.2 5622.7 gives 15.1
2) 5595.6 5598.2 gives 16.3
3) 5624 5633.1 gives 16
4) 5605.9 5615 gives 15.3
